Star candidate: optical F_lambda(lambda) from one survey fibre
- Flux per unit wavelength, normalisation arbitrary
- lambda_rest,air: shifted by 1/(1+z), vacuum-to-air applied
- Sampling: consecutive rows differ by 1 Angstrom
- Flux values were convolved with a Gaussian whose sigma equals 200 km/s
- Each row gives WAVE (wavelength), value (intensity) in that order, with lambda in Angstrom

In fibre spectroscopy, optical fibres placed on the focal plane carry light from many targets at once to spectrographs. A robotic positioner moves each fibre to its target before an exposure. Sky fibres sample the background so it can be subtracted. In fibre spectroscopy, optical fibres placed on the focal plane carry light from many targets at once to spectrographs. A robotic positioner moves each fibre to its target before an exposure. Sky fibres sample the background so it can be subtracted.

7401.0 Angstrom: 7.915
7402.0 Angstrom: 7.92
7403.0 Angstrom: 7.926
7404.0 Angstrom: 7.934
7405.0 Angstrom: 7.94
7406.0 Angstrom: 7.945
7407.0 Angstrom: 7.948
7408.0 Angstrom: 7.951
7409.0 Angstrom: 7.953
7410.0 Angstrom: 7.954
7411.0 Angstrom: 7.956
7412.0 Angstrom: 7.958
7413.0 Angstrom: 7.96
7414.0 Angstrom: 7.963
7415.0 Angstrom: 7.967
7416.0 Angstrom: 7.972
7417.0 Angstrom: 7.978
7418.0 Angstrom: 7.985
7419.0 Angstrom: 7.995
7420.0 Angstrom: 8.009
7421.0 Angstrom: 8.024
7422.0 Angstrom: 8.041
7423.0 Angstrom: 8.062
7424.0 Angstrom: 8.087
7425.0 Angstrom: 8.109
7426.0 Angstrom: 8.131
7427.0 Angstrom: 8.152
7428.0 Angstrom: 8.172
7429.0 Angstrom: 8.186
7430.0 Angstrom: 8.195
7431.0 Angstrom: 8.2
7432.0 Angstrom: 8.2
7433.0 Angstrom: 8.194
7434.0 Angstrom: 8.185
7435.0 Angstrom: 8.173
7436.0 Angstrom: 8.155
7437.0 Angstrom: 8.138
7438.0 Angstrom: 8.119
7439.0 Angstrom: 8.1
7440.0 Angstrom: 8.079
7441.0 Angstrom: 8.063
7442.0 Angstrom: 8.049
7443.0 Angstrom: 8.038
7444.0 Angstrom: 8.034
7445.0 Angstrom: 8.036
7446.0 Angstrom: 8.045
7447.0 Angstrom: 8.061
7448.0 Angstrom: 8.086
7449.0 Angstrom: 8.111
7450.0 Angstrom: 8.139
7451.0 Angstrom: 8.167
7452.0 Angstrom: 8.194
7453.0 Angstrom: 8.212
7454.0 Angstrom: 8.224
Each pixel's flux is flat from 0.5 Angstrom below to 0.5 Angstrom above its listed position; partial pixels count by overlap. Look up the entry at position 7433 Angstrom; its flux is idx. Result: 8.194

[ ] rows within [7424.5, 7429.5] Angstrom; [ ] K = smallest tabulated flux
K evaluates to 8.109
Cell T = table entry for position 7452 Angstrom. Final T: 8.194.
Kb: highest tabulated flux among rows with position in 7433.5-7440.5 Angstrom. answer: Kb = 8.185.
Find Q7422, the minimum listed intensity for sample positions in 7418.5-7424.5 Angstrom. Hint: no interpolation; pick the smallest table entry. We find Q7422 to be 7.995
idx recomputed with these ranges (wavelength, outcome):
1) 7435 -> 8.173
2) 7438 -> 8.119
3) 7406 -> 7.945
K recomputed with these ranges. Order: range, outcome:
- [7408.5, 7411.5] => 7.953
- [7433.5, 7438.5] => 8.119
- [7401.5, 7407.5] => 7.92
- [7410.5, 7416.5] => 7.956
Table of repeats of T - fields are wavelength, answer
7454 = 8.224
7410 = 7.954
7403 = 7.926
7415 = 7.967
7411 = 7.956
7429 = 8.186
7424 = 8.087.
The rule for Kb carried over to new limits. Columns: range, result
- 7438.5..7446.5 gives 8.1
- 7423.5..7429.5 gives 8.186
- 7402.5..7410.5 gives 7.954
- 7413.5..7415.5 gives 7.967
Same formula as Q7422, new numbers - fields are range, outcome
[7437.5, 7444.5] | 8.034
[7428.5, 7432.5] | 8.186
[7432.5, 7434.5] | 8.185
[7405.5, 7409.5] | 7.945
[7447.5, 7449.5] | 8.086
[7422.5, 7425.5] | 8.062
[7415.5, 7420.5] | 7.972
